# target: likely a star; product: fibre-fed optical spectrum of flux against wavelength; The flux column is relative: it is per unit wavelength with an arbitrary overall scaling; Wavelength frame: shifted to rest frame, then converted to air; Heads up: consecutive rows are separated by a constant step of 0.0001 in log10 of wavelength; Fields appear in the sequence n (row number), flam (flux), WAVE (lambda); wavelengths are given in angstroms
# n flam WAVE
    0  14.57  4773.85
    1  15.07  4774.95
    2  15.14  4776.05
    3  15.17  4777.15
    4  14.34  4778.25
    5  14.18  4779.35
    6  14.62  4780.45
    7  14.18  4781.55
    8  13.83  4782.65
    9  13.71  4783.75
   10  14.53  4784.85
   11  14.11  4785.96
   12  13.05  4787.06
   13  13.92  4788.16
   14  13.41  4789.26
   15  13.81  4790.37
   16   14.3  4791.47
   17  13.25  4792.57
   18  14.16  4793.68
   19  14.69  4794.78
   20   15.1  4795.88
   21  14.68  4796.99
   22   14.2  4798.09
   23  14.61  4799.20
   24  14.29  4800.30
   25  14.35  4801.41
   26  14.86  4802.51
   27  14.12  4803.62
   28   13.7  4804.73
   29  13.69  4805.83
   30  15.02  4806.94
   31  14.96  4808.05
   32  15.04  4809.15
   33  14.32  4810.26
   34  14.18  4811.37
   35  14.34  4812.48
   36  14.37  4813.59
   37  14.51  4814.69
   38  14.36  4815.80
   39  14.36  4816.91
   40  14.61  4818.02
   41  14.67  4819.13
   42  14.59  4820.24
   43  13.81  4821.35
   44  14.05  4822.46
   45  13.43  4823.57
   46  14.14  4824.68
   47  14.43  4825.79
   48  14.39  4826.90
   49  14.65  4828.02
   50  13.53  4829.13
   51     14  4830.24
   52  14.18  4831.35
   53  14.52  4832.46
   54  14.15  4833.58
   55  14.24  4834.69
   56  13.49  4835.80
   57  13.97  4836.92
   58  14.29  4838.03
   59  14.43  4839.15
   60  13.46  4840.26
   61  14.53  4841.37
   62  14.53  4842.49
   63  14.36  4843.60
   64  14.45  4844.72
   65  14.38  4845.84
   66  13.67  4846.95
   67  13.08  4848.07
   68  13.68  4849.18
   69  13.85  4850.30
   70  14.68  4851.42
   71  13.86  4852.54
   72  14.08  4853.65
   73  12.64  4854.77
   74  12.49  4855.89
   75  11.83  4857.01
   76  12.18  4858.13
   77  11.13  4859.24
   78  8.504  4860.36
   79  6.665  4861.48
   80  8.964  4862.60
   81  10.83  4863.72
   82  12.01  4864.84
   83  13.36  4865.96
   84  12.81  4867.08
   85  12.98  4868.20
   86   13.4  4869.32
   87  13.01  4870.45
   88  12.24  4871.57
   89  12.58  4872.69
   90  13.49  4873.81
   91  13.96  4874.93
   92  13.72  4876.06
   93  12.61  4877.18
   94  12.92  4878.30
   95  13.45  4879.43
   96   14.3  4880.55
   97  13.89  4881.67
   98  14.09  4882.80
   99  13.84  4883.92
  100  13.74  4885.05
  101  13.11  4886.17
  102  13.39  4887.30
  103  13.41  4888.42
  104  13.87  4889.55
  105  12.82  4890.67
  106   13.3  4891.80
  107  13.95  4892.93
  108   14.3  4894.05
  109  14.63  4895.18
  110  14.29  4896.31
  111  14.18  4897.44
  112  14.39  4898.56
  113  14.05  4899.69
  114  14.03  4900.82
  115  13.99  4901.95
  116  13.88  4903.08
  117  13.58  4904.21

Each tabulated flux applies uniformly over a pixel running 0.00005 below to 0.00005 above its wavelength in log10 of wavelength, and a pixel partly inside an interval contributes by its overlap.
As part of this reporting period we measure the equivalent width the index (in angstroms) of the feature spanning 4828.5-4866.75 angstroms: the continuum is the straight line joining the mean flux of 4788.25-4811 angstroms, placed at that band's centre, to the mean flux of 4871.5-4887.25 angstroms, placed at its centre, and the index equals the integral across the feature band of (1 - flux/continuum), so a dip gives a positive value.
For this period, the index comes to 2.1 angstroms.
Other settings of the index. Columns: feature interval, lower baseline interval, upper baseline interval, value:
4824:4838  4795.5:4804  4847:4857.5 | -0.3 angstroms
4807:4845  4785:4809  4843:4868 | -2.7 angstroms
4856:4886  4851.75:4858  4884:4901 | 2.1 angstroms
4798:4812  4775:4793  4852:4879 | -0.8 angstroms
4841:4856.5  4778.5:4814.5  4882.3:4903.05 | 0.2 angstroms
